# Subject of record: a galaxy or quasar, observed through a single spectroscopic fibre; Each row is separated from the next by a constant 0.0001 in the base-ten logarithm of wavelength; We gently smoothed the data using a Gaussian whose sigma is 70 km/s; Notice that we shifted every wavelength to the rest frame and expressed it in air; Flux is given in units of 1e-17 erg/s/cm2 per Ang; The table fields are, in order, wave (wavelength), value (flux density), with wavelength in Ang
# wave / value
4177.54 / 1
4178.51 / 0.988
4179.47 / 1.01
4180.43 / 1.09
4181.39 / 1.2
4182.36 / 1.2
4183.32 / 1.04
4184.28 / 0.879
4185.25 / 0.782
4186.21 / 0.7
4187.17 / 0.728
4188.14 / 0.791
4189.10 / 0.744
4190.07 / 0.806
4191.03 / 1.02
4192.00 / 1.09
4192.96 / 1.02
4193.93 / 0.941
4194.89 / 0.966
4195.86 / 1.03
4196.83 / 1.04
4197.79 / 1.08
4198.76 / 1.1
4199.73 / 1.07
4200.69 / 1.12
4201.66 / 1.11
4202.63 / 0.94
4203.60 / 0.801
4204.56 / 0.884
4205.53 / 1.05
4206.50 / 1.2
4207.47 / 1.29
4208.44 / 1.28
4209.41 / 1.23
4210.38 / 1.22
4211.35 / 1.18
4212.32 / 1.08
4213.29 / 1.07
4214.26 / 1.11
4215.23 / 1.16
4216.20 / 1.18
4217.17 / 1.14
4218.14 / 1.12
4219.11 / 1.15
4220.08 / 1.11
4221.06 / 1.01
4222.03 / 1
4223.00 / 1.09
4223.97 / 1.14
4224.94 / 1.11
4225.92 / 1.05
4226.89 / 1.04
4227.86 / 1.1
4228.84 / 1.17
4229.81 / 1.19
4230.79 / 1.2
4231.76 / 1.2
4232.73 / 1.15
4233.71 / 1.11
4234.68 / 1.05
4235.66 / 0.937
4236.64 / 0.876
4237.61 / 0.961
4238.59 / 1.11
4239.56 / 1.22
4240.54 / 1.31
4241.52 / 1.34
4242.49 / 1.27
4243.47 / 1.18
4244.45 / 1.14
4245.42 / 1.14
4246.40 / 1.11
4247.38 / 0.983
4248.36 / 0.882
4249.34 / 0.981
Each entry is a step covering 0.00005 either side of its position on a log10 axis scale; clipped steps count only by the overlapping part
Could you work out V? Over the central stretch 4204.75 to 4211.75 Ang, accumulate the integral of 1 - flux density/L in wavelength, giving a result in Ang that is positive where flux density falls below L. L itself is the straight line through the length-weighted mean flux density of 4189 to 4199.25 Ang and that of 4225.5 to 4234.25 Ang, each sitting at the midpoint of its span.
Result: -1.0 Ang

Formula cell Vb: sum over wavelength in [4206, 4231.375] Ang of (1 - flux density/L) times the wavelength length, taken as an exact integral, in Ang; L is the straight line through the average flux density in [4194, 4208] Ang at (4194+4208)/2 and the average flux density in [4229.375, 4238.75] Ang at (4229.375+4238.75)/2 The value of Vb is -1.85 Ang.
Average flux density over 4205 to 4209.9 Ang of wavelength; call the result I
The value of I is 1.21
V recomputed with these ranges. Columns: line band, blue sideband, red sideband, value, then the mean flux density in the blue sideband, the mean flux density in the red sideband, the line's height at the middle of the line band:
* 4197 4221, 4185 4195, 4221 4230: -2.93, 0.871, 1.09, 0.989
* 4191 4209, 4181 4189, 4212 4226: -1.16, 0.903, 1.1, 0.992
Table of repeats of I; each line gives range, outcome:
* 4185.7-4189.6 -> 0.742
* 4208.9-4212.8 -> 1.18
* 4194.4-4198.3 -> 1.03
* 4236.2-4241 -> 1.1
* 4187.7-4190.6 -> 0.786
